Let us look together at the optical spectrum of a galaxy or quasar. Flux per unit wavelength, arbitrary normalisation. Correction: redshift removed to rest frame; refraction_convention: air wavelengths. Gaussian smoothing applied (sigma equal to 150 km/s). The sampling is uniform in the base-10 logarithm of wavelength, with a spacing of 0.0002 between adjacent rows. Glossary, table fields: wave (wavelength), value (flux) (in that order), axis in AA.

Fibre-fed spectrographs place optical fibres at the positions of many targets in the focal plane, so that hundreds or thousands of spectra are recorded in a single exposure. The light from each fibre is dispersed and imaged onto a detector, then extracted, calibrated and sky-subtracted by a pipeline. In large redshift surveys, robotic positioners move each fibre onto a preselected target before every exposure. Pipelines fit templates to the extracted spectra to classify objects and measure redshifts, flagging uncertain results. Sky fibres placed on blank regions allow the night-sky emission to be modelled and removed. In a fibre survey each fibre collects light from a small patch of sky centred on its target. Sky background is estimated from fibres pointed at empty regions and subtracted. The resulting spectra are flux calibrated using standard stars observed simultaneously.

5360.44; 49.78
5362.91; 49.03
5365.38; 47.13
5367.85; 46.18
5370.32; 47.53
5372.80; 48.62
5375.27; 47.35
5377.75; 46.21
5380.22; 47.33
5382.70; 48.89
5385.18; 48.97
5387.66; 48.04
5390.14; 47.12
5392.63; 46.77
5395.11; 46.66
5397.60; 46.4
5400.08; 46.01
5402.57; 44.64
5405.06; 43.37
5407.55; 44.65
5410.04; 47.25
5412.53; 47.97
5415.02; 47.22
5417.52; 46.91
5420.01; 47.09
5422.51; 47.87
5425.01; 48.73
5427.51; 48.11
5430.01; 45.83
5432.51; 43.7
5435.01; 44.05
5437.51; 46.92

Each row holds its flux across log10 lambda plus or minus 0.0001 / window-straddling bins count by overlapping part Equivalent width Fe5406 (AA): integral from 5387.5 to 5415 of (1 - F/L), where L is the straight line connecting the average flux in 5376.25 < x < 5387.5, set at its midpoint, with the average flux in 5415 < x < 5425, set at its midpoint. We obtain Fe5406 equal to 0.8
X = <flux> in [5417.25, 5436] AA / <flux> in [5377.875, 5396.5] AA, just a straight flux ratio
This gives 1.0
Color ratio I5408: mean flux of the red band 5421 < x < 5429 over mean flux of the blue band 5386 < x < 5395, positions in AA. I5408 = 1.02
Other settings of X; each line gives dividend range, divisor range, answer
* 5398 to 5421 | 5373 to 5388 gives 0.96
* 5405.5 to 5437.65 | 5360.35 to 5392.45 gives 0.97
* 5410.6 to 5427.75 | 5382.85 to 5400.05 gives 1.01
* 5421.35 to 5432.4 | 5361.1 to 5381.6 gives 0.99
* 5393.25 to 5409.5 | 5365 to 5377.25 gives 0.96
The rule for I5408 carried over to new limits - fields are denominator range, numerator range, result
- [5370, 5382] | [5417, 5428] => 1.01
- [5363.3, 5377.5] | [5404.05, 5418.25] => 0.98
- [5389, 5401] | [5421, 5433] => 1.01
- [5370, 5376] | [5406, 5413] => 0.97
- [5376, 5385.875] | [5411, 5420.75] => 0.99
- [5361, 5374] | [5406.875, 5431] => 0.99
